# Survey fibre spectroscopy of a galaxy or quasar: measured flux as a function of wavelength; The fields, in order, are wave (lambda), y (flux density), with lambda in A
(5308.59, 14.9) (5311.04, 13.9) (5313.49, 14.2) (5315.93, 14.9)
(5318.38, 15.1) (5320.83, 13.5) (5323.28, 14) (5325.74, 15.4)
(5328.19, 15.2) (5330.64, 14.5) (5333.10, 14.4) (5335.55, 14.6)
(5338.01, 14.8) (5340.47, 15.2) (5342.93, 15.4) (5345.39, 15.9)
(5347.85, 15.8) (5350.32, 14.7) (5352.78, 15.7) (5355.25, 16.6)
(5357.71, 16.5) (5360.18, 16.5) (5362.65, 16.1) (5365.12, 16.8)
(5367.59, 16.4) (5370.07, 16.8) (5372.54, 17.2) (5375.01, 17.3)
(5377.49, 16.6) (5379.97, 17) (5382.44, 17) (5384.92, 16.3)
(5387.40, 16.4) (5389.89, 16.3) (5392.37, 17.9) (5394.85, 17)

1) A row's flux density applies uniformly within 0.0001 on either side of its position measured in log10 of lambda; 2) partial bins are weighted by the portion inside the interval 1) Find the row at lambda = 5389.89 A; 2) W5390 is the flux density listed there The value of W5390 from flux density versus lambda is 16.3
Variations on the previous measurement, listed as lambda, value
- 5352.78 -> 15.7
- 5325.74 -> 15.4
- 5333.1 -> 14.4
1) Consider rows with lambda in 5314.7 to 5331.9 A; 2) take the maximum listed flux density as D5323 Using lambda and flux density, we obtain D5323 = 15.4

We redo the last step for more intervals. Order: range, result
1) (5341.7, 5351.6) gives 15.9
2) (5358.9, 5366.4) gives 16.8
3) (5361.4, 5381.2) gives 17.3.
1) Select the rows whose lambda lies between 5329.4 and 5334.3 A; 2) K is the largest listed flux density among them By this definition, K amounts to 14.5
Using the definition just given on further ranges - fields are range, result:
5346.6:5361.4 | 16.6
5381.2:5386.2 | 17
